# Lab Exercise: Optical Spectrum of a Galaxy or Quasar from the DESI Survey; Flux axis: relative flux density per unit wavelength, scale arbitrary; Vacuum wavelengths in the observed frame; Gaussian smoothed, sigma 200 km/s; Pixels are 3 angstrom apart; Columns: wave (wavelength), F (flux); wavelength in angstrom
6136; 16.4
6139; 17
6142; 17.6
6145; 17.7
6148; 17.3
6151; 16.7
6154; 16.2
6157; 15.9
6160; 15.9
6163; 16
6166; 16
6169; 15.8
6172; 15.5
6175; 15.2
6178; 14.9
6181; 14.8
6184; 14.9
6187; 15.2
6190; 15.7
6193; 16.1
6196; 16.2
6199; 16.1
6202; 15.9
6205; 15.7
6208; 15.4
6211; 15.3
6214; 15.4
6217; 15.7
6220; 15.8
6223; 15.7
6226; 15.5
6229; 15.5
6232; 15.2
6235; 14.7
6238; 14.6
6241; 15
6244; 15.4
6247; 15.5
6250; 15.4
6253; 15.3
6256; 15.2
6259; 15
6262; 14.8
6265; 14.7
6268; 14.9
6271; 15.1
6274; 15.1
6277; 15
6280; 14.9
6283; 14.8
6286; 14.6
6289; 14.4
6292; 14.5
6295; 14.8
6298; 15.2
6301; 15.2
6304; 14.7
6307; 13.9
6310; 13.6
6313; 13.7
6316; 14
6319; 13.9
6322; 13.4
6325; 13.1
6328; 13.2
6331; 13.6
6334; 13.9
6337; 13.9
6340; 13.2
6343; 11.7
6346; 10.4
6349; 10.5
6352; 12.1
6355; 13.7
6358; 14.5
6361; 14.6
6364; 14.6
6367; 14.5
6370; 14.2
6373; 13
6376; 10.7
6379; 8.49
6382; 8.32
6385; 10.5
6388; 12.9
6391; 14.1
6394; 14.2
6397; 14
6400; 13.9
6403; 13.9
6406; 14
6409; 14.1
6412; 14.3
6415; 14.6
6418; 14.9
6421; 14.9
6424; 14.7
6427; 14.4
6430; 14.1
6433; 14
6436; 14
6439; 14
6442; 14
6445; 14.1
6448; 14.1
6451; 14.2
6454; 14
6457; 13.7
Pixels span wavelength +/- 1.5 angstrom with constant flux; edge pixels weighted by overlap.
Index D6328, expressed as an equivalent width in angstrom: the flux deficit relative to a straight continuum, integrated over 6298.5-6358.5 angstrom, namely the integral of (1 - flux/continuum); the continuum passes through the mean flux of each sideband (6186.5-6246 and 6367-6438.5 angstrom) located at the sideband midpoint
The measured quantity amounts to 3.8 angstrom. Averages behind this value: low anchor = 15.5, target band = 13.3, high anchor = 13.3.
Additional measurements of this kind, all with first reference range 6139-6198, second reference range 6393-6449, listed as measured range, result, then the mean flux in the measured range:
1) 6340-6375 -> 3.9 angstrom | 13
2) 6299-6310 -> 0.4 angstrom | 14.5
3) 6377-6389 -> 3.7 angstrom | 9.96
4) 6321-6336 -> 1.4 angstrom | 13.5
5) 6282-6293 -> 0.4 angstrom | 14.6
